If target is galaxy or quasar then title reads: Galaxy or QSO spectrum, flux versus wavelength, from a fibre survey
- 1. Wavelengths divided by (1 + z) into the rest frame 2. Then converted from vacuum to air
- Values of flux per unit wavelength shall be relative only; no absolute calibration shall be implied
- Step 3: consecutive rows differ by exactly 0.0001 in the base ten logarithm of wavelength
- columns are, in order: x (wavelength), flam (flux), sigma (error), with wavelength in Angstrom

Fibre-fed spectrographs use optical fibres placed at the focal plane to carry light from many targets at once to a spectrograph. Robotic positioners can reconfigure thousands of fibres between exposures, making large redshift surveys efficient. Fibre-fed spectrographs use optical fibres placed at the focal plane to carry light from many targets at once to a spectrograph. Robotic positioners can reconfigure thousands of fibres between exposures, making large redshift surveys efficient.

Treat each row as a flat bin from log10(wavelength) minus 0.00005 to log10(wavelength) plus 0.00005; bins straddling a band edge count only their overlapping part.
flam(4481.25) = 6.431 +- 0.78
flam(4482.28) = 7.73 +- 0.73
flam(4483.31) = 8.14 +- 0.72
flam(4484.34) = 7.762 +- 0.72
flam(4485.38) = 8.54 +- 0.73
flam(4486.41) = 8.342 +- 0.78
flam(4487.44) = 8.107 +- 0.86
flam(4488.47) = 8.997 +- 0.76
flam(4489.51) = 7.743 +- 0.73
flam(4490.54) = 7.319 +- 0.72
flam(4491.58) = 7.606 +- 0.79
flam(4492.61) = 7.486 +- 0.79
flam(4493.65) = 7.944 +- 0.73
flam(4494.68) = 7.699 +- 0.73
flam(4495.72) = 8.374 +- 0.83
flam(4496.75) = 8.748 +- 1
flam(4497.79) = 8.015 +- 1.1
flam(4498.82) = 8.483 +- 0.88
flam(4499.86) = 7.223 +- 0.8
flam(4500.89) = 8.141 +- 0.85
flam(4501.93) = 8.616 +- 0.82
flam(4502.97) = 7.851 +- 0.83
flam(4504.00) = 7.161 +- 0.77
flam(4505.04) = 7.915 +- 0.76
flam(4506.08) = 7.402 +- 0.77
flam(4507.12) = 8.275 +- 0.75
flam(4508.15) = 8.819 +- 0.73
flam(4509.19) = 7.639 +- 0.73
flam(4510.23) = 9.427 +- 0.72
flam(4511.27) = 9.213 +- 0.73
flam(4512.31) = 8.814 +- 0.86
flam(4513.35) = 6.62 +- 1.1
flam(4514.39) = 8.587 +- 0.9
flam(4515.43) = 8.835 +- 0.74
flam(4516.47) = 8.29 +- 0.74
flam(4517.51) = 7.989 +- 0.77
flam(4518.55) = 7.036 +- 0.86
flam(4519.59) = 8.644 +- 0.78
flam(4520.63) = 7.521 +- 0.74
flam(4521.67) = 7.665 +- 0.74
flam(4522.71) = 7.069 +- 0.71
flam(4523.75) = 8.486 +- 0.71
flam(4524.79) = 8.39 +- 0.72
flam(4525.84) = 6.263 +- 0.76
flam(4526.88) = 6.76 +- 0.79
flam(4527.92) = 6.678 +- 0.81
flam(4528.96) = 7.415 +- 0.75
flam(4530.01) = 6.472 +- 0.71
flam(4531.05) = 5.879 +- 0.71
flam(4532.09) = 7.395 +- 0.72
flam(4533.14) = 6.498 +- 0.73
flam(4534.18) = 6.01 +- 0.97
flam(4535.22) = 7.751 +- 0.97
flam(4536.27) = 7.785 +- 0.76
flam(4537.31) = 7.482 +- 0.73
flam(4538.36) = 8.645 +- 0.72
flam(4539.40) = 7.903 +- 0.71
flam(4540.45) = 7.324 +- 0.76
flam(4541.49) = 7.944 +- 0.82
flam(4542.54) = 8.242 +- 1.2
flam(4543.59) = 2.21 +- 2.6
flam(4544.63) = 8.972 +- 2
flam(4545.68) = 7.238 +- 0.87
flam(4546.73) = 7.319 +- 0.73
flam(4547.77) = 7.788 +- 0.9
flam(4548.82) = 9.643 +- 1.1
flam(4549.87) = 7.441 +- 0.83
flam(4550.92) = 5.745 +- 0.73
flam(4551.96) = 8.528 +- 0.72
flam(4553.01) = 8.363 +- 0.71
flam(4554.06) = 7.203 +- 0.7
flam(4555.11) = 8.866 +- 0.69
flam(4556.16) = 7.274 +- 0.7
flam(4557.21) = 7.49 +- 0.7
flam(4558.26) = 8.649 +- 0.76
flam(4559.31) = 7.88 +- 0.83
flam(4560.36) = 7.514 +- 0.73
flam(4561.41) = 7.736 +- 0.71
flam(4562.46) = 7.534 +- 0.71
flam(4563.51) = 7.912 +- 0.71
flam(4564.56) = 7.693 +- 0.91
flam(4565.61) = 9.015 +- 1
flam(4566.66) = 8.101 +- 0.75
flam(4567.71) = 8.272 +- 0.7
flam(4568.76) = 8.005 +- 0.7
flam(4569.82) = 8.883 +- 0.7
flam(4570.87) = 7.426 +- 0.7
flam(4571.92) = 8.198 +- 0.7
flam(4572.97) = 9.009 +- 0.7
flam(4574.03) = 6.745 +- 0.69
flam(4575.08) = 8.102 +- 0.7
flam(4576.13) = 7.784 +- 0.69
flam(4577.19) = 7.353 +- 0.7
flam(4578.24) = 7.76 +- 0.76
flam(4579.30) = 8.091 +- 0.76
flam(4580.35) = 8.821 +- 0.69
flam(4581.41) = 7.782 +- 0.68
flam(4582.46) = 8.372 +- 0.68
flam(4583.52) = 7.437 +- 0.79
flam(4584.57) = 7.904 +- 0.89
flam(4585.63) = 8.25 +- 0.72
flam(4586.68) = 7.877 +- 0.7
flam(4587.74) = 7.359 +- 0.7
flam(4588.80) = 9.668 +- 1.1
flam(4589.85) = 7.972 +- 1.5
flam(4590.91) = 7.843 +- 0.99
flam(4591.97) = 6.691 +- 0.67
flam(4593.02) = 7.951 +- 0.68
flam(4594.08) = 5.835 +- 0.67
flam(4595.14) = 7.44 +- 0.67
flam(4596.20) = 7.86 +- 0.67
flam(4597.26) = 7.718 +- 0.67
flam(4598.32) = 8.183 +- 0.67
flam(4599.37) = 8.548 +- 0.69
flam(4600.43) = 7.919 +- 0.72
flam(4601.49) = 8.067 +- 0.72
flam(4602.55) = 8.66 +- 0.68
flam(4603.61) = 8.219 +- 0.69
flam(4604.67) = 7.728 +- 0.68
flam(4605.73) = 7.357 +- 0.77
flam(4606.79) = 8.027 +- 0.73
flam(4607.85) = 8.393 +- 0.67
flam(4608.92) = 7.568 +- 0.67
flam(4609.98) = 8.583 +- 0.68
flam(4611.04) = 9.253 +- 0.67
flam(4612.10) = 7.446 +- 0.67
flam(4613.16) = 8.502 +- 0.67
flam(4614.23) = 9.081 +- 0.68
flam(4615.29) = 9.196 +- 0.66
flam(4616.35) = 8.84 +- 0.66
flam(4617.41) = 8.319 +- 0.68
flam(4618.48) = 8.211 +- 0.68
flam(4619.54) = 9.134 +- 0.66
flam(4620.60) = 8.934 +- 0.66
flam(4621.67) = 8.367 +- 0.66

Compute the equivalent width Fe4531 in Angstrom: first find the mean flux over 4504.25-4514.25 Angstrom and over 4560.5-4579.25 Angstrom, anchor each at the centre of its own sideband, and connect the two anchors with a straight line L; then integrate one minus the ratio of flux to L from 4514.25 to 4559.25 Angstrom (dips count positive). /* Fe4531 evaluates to 3.2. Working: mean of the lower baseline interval 8.21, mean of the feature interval 7.52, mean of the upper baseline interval 7.97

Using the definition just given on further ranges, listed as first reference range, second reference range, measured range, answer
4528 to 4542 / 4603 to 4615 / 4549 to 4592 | -1.3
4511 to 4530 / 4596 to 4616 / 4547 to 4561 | 0.1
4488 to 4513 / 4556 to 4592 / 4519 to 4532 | 1.3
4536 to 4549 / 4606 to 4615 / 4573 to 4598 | 0.8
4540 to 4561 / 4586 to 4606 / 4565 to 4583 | -0.9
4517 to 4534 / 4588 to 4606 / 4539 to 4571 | -1.1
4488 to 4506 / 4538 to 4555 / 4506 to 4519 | -0.7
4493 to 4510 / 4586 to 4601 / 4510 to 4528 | 0.2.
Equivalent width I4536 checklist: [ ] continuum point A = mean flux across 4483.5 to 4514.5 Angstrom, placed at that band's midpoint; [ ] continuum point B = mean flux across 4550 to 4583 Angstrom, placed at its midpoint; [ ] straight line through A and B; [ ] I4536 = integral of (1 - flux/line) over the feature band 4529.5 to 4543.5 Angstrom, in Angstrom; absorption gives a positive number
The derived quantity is 1.4 Angstrom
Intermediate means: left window 8.09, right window 7.93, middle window 7.18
